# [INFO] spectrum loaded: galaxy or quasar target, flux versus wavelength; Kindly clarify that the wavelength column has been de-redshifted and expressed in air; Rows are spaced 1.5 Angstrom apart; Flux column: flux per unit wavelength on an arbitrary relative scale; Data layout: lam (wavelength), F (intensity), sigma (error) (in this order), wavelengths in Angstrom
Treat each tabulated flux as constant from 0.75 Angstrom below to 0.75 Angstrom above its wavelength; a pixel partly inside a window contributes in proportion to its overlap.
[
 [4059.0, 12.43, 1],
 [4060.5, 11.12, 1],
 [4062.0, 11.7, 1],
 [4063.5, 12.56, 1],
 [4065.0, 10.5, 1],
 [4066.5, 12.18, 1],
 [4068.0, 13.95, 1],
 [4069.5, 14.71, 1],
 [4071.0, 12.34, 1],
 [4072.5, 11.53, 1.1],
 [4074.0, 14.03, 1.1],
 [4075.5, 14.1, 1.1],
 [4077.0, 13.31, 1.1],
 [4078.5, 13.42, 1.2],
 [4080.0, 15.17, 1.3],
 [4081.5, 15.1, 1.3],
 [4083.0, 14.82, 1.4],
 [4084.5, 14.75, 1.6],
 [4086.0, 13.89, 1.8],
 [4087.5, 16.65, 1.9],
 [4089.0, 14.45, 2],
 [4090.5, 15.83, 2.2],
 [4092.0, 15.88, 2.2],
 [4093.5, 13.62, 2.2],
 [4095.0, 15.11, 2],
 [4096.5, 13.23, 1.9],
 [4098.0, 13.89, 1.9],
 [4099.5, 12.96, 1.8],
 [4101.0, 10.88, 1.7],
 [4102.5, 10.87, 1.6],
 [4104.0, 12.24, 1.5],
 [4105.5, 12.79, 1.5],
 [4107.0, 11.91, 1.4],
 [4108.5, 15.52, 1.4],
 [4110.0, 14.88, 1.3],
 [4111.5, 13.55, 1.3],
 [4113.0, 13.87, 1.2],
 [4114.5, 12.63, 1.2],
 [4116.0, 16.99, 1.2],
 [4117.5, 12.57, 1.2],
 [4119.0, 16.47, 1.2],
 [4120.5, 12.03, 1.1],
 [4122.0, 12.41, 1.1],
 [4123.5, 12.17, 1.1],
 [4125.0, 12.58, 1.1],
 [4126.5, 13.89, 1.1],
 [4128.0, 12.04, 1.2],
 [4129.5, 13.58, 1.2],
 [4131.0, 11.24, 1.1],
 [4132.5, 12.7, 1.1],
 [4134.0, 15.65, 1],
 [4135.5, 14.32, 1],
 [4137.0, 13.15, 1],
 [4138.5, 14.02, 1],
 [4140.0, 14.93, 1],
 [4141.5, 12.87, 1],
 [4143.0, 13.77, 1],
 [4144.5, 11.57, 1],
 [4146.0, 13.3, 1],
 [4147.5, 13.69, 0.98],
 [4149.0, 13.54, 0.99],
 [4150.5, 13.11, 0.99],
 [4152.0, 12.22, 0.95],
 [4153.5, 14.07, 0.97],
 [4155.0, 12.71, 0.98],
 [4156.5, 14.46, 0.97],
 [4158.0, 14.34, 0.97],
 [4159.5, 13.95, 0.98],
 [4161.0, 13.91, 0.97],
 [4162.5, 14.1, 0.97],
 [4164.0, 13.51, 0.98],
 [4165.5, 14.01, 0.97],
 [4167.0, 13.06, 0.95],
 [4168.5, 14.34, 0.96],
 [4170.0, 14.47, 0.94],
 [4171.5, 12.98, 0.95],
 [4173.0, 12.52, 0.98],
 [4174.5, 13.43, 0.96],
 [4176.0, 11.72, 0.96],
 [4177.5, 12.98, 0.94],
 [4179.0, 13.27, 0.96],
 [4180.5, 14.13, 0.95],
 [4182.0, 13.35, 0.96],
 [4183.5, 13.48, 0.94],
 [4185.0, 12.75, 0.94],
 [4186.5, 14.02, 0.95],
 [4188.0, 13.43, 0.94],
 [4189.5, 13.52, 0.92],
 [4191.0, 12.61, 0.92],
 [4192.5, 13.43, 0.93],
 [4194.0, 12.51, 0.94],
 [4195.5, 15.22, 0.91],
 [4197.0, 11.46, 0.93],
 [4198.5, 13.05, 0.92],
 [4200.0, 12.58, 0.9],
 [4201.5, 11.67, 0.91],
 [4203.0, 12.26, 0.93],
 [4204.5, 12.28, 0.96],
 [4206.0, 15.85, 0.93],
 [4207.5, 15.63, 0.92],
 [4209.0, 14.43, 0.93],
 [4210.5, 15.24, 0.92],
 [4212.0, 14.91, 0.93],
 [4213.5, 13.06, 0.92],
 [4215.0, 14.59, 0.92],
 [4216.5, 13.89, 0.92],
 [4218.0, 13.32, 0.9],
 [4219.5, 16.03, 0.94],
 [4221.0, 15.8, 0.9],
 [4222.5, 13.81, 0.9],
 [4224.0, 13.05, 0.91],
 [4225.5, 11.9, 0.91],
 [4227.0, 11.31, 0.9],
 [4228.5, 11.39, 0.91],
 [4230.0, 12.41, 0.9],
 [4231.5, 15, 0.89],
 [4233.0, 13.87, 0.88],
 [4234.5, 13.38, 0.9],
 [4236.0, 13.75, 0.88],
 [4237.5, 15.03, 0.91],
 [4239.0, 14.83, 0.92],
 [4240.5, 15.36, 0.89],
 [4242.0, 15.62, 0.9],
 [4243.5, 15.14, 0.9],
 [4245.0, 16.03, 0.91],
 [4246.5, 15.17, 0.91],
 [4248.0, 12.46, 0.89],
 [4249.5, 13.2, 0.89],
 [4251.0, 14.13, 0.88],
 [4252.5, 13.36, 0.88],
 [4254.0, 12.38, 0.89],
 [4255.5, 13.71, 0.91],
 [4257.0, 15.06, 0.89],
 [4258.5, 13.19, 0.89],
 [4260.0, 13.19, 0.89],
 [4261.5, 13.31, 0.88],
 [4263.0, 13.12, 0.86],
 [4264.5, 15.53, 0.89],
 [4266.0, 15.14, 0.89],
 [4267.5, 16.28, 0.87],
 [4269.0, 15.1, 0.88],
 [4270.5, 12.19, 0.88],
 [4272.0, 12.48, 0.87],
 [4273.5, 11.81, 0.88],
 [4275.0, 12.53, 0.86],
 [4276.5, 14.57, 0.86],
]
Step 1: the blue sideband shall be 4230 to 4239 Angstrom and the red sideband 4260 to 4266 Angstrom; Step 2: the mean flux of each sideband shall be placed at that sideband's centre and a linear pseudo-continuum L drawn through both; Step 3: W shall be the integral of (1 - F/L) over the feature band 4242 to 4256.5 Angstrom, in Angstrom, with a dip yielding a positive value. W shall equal 0.0 Angstrom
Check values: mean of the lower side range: 14.1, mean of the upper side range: 14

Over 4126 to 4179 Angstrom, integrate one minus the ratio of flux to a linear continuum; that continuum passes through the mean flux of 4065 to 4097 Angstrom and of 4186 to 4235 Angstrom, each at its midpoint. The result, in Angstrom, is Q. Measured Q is 1.42 Angstrom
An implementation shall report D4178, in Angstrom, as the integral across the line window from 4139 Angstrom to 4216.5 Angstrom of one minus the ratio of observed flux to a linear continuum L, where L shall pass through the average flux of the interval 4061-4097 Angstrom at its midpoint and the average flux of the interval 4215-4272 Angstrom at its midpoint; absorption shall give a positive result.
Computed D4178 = 2.4 Angstrom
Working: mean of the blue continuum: 13.9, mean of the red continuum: 14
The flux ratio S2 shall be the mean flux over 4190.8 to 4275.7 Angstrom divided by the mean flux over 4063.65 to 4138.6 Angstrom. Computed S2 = 1.01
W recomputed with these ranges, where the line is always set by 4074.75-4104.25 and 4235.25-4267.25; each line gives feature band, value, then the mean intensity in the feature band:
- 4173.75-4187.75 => 0.9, 13.2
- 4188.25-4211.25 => 1.2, 13.4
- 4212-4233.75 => 1.0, 13.6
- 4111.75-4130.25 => 0.8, 13.4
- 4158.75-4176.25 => 0.7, 13.6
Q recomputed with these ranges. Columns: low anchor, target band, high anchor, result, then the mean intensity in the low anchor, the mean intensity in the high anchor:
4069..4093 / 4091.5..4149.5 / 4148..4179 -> 2.19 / 14.4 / 13.5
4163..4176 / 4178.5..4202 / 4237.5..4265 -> 0.79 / 13.4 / 14.2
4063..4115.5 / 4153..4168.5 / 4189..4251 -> -0.11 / 13.7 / 13.8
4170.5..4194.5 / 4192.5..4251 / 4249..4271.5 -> -1.35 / 13.2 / 13.9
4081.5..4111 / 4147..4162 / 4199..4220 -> 0.36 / 13.9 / 13.9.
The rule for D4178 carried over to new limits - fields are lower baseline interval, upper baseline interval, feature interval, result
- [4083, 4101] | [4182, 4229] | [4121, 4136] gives 1.2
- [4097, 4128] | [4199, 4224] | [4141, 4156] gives 0.5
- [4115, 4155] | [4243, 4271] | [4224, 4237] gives 0.9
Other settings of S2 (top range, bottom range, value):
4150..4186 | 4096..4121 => 1.01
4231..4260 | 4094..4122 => 1.06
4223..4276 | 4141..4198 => 1.03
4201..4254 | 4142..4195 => 1.04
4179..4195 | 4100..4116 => 1.02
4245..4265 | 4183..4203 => 1.06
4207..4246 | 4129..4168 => 1.05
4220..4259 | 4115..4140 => 1.03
